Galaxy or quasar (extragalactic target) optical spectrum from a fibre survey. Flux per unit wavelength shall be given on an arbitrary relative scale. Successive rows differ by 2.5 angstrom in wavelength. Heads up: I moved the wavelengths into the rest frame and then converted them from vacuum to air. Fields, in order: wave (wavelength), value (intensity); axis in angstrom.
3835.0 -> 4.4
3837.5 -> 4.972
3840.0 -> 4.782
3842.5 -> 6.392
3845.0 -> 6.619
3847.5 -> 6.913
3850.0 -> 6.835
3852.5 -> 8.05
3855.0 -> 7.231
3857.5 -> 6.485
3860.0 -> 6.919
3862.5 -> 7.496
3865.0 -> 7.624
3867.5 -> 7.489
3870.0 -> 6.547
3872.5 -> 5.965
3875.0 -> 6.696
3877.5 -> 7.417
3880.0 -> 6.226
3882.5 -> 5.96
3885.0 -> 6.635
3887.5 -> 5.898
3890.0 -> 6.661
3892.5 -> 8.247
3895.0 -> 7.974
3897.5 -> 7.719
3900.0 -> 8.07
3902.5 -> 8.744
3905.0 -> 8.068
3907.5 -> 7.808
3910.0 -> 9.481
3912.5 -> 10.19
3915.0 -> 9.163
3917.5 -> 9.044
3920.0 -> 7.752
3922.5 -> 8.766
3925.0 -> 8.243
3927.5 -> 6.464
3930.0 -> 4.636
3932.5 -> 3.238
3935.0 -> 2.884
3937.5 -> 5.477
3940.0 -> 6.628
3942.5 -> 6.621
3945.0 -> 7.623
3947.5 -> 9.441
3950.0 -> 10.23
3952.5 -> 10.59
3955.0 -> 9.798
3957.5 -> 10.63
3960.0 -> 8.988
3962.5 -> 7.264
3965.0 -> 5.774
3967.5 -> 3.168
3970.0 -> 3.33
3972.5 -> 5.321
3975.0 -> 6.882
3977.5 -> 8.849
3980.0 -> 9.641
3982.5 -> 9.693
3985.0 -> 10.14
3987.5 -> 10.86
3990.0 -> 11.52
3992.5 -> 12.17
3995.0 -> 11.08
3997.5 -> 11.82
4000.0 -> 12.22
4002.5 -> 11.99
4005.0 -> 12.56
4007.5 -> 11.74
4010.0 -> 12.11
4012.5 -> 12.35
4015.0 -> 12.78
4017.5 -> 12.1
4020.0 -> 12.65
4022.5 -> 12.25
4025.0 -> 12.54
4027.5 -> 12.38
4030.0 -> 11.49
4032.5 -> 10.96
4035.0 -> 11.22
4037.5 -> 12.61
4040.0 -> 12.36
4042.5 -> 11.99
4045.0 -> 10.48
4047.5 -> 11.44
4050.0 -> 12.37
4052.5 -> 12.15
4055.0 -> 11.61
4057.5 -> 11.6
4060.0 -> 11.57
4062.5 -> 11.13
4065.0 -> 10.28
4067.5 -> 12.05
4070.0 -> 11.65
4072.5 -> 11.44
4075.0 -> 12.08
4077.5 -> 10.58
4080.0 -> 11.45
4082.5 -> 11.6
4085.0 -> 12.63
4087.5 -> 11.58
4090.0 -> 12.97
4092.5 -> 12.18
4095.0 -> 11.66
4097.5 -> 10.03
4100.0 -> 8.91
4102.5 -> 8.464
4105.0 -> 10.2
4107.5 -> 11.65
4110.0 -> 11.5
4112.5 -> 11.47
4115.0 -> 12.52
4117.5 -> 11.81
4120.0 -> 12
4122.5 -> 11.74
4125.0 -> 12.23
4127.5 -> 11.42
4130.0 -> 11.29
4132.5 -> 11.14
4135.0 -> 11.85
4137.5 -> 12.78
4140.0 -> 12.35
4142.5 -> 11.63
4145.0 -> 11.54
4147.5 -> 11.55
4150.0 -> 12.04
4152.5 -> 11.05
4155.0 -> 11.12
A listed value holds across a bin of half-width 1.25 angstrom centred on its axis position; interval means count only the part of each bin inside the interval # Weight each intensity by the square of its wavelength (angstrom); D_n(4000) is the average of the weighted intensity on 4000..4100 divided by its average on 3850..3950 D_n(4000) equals 1.75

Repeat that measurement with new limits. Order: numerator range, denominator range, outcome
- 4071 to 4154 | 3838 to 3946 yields 1.82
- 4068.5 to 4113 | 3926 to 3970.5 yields 1.75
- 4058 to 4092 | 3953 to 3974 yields 1.78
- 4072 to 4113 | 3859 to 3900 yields 1.78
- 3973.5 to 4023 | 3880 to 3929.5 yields 1.50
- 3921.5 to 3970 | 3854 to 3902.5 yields 1.04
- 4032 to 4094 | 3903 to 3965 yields 1.59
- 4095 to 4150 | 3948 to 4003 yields 1.33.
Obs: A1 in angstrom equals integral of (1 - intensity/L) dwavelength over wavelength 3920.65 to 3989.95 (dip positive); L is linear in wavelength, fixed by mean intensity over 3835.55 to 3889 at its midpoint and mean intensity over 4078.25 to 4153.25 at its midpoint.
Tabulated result 7.4 angstrom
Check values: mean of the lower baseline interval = 6.6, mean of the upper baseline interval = 11.5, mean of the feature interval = 7.52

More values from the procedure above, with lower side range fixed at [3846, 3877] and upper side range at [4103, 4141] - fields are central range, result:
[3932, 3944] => 4.67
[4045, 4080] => -2.96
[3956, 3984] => 5.25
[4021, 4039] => -3.44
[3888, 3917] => -2.09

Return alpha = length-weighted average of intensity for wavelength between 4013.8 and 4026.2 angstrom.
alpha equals 12.5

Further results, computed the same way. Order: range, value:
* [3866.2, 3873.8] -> 6.67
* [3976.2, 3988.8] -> 9.83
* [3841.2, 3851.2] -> 6.68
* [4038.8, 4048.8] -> 11.6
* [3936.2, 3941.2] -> 6.02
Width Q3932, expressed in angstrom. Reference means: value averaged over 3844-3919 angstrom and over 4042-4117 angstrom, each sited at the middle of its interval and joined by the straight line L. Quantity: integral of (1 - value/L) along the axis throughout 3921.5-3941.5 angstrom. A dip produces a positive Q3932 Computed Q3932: 6.3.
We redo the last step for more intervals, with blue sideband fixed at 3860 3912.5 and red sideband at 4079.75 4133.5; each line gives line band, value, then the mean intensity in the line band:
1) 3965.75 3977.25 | 4.97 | 5.09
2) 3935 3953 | 1.79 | 7.62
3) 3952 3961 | -1.37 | 9.98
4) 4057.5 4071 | -0.94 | 11.4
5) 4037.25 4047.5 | -1.52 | 11.7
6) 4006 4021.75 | -4.20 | 12.3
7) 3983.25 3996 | -2.52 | 11.1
